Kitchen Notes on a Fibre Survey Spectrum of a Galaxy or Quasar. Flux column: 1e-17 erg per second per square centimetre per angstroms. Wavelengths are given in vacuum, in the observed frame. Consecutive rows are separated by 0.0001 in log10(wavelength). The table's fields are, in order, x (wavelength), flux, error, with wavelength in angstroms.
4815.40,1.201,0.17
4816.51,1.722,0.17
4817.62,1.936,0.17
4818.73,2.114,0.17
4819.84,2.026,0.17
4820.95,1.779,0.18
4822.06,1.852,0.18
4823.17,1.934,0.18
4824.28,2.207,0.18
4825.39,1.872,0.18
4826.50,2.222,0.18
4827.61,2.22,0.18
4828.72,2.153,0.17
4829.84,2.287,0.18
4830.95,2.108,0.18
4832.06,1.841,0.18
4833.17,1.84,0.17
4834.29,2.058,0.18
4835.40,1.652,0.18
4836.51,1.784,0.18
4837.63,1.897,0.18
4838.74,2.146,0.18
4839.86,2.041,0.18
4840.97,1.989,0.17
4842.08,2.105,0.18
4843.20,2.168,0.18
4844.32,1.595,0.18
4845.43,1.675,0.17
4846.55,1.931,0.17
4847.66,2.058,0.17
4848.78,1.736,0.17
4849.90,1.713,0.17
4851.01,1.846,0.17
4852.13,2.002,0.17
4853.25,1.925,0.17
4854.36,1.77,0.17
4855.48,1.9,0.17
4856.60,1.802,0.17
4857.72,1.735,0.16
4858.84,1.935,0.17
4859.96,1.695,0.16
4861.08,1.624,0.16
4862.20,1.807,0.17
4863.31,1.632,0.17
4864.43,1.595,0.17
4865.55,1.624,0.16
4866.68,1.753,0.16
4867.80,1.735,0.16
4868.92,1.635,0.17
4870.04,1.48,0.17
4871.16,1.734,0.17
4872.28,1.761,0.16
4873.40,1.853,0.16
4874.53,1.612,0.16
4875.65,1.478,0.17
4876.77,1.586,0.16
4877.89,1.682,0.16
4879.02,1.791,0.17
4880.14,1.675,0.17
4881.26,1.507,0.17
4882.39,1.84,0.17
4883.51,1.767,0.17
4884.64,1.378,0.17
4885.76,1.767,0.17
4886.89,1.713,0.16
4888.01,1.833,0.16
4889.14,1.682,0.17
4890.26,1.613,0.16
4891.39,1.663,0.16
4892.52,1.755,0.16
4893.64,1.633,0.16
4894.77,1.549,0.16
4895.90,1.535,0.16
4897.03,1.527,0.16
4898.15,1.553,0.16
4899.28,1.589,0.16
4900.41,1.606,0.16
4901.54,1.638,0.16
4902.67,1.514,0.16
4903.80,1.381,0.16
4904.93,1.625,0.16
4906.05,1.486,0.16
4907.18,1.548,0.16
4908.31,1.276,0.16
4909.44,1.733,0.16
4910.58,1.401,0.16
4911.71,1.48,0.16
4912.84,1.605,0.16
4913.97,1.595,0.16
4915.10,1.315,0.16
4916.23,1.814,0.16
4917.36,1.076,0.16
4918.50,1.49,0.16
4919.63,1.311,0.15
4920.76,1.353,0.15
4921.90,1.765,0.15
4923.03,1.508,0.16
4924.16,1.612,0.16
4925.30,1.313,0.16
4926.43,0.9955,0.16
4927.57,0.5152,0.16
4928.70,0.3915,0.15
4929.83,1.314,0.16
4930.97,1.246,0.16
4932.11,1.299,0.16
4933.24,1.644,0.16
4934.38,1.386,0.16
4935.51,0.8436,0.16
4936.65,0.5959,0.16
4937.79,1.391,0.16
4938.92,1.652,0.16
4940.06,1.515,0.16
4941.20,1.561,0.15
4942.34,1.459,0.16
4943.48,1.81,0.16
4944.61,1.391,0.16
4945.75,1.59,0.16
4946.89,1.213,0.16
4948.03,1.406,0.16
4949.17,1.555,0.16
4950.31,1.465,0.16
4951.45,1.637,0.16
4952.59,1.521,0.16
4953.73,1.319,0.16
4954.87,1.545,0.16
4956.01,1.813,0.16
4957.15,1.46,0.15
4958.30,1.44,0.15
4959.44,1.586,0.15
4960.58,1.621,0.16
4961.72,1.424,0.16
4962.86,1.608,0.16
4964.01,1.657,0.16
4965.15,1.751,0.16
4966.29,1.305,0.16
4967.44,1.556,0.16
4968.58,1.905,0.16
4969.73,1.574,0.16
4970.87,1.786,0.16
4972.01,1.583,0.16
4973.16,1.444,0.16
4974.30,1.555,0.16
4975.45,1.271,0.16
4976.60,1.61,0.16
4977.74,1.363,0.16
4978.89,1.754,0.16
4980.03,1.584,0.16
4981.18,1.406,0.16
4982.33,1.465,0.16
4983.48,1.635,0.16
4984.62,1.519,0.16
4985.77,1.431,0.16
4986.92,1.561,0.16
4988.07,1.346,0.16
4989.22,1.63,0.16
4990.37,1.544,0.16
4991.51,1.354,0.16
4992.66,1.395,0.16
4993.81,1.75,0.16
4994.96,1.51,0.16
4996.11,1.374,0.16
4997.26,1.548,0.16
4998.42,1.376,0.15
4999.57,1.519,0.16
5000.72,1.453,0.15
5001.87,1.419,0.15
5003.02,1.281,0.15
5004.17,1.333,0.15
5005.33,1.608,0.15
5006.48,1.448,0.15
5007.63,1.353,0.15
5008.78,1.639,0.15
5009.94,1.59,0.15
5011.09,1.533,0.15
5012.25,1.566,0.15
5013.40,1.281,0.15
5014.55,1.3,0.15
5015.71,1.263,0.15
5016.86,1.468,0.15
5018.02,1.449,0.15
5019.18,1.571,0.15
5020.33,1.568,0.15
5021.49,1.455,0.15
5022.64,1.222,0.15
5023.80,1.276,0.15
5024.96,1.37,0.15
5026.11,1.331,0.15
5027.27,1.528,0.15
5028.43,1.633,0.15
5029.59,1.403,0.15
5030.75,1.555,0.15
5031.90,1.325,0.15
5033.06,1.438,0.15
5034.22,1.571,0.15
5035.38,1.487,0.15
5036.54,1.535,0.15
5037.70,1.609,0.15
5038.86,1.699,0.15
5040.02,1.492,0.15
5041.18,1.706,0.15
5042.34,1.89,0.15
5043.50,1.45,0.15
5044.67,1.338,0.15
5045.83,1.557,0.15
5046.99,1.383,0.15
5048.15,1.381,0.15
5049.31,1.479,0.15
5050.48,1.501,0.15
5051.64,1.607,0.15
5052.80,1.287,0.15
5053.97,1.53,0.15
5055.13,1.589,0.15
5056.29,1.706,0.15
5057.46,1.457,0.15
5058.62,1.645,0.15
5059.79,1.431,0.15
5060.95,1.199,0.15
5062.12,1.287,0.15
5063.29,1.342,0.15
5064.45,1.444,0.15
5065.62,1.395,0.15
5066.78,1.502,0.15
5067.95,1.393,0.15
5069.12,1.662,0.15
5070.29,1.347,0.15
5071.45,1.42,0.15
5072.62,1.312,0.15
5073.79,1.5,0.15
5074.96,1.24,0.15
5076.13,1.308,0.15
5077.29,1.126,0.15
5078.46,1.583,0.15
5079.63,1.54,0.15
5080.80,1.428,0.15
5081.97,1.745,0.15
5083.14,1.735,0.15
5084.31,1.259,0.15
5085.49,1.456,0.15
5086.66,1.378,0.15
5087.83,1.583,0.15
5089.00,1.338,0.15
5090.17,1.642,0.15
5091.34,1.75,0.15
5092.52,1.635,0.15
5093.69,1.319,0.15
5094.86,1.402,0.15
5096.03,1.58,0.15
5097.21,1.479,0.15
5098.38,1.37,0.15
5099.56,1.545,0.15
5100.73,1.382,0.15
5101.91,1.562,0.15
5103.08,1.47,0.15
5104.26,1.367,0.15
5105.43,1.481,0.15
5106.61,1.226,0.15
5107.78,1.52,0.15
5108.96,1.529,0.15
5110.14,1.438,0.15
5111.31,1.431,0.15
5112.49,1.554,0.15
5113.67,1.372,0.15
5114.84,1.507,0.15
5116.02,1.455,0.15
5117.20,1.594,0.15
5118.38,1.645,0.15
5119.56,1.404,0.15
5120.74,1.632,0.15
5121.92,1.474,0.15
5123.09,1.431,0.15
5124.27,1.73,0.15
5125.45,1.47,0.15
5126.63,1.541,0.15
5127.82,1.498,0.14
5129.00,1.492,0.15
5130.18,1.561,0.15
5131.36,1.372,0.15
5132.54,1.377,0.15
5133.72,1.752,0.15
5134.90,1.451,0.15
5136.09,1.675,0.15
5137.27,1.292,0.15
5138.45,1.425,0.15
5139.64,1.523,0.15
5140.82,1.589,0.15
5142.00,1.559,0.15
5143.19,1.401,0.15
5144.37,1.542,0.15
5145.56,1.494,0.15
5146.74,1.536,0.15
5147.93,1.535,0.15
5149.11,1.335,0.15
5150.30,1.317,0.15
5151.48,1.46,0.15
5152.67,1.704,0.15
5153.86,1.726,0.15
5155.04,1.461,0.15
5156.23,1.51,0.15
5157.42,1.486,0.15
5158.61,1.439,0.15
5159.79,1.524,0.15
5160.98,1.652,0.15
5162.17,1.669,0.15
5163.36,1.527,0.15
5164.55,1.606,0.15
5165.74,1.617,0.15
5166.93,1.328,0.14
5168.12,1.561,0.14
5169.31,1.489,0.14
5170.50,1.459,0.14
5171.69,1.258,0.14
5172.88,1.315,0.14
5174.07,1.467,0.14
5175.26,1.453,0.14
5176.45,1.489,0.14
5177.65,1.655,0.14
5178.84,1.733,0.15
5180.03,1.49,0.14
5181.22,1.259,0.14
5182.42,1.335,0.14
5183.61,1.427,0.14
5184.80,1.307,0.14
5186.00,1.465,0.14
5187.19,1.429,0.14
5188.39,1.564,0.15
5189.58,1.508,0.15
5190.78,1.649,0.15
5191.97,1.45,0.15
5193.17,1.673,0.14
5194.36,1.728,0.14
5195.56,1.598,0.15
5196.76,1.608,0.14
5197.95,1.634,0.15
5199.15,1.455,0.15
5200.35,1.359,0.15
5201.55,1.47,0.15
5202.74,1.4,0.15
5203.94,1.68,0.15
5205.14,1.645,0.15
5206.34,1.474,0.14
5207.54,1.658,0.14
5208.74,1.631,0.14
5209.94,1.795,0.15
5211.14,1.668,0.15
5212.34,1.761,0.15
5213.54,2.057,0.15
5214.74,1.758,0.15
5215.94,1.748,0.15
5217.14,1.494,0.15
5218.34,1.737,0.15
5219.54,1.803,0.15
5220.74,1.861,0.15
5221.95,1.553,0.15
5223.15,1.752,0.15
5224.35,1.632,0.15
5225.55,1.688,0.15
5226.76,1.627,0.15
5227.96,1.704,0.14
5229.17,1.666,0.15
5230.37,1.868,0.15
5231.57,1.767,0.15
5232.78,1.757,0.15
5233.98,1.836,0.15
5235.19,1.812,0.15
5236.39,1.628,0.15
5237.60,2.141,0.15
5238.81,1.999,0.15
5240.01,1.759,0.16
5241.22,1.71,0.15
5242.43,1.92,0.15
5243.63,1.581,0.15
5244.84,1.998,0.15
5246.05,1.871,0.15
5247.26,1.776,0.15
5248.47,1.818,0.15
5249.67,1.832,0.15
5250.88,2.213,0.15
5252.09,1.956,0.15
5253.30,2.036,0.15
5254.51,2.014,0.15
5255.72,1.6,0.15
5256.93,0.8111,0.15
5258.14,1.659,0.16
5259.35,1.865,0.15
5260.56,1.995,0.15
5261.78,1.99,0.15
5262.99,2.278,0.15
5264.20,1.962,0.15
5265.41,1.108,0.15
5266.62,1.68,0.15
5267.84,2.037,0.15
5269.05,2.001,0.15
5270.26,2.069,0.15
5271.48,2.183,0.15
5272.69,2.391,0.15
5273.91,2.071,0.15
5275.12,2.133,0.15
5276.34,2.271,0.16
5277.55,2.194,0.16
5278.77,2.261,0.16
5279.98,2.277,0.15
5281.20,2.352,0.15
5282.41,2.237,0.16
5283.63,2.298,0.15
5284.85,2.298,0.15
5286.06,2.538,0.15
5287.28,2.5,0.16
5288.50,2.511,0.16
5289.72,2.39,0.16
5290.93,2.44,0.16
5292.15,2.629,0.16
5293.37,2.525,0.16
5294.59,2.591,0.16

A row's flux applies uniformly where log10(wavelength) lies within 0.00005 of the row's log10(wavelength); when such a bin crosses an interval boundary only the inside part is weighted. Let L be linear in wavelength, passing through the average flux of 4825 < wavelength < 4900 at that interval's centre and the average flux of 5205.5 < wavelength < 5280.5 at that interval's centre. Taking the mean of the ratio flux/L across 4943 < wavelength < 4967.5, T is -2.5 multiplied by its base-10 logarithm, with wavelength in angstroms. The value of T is 0.18 mag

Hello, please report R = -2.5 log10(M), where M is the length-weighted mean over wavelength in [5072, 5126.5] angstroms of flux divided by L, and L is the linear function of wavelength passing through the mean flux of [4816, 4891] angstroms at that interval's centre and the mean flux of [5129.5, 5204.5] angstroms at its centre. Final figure 0.07 mag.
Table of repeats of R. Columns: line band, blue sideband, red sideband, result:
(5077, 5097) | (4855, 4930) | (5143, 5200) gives 0.014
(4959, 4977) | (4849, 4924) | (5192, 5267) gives 0.054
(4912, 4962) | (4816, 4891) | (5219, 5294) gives 0.310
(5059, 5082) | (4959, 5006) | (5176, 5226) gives 0.109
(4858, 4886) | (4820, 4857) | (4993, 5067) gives 0.113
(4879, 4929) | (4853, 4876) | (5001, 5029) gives 0.096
